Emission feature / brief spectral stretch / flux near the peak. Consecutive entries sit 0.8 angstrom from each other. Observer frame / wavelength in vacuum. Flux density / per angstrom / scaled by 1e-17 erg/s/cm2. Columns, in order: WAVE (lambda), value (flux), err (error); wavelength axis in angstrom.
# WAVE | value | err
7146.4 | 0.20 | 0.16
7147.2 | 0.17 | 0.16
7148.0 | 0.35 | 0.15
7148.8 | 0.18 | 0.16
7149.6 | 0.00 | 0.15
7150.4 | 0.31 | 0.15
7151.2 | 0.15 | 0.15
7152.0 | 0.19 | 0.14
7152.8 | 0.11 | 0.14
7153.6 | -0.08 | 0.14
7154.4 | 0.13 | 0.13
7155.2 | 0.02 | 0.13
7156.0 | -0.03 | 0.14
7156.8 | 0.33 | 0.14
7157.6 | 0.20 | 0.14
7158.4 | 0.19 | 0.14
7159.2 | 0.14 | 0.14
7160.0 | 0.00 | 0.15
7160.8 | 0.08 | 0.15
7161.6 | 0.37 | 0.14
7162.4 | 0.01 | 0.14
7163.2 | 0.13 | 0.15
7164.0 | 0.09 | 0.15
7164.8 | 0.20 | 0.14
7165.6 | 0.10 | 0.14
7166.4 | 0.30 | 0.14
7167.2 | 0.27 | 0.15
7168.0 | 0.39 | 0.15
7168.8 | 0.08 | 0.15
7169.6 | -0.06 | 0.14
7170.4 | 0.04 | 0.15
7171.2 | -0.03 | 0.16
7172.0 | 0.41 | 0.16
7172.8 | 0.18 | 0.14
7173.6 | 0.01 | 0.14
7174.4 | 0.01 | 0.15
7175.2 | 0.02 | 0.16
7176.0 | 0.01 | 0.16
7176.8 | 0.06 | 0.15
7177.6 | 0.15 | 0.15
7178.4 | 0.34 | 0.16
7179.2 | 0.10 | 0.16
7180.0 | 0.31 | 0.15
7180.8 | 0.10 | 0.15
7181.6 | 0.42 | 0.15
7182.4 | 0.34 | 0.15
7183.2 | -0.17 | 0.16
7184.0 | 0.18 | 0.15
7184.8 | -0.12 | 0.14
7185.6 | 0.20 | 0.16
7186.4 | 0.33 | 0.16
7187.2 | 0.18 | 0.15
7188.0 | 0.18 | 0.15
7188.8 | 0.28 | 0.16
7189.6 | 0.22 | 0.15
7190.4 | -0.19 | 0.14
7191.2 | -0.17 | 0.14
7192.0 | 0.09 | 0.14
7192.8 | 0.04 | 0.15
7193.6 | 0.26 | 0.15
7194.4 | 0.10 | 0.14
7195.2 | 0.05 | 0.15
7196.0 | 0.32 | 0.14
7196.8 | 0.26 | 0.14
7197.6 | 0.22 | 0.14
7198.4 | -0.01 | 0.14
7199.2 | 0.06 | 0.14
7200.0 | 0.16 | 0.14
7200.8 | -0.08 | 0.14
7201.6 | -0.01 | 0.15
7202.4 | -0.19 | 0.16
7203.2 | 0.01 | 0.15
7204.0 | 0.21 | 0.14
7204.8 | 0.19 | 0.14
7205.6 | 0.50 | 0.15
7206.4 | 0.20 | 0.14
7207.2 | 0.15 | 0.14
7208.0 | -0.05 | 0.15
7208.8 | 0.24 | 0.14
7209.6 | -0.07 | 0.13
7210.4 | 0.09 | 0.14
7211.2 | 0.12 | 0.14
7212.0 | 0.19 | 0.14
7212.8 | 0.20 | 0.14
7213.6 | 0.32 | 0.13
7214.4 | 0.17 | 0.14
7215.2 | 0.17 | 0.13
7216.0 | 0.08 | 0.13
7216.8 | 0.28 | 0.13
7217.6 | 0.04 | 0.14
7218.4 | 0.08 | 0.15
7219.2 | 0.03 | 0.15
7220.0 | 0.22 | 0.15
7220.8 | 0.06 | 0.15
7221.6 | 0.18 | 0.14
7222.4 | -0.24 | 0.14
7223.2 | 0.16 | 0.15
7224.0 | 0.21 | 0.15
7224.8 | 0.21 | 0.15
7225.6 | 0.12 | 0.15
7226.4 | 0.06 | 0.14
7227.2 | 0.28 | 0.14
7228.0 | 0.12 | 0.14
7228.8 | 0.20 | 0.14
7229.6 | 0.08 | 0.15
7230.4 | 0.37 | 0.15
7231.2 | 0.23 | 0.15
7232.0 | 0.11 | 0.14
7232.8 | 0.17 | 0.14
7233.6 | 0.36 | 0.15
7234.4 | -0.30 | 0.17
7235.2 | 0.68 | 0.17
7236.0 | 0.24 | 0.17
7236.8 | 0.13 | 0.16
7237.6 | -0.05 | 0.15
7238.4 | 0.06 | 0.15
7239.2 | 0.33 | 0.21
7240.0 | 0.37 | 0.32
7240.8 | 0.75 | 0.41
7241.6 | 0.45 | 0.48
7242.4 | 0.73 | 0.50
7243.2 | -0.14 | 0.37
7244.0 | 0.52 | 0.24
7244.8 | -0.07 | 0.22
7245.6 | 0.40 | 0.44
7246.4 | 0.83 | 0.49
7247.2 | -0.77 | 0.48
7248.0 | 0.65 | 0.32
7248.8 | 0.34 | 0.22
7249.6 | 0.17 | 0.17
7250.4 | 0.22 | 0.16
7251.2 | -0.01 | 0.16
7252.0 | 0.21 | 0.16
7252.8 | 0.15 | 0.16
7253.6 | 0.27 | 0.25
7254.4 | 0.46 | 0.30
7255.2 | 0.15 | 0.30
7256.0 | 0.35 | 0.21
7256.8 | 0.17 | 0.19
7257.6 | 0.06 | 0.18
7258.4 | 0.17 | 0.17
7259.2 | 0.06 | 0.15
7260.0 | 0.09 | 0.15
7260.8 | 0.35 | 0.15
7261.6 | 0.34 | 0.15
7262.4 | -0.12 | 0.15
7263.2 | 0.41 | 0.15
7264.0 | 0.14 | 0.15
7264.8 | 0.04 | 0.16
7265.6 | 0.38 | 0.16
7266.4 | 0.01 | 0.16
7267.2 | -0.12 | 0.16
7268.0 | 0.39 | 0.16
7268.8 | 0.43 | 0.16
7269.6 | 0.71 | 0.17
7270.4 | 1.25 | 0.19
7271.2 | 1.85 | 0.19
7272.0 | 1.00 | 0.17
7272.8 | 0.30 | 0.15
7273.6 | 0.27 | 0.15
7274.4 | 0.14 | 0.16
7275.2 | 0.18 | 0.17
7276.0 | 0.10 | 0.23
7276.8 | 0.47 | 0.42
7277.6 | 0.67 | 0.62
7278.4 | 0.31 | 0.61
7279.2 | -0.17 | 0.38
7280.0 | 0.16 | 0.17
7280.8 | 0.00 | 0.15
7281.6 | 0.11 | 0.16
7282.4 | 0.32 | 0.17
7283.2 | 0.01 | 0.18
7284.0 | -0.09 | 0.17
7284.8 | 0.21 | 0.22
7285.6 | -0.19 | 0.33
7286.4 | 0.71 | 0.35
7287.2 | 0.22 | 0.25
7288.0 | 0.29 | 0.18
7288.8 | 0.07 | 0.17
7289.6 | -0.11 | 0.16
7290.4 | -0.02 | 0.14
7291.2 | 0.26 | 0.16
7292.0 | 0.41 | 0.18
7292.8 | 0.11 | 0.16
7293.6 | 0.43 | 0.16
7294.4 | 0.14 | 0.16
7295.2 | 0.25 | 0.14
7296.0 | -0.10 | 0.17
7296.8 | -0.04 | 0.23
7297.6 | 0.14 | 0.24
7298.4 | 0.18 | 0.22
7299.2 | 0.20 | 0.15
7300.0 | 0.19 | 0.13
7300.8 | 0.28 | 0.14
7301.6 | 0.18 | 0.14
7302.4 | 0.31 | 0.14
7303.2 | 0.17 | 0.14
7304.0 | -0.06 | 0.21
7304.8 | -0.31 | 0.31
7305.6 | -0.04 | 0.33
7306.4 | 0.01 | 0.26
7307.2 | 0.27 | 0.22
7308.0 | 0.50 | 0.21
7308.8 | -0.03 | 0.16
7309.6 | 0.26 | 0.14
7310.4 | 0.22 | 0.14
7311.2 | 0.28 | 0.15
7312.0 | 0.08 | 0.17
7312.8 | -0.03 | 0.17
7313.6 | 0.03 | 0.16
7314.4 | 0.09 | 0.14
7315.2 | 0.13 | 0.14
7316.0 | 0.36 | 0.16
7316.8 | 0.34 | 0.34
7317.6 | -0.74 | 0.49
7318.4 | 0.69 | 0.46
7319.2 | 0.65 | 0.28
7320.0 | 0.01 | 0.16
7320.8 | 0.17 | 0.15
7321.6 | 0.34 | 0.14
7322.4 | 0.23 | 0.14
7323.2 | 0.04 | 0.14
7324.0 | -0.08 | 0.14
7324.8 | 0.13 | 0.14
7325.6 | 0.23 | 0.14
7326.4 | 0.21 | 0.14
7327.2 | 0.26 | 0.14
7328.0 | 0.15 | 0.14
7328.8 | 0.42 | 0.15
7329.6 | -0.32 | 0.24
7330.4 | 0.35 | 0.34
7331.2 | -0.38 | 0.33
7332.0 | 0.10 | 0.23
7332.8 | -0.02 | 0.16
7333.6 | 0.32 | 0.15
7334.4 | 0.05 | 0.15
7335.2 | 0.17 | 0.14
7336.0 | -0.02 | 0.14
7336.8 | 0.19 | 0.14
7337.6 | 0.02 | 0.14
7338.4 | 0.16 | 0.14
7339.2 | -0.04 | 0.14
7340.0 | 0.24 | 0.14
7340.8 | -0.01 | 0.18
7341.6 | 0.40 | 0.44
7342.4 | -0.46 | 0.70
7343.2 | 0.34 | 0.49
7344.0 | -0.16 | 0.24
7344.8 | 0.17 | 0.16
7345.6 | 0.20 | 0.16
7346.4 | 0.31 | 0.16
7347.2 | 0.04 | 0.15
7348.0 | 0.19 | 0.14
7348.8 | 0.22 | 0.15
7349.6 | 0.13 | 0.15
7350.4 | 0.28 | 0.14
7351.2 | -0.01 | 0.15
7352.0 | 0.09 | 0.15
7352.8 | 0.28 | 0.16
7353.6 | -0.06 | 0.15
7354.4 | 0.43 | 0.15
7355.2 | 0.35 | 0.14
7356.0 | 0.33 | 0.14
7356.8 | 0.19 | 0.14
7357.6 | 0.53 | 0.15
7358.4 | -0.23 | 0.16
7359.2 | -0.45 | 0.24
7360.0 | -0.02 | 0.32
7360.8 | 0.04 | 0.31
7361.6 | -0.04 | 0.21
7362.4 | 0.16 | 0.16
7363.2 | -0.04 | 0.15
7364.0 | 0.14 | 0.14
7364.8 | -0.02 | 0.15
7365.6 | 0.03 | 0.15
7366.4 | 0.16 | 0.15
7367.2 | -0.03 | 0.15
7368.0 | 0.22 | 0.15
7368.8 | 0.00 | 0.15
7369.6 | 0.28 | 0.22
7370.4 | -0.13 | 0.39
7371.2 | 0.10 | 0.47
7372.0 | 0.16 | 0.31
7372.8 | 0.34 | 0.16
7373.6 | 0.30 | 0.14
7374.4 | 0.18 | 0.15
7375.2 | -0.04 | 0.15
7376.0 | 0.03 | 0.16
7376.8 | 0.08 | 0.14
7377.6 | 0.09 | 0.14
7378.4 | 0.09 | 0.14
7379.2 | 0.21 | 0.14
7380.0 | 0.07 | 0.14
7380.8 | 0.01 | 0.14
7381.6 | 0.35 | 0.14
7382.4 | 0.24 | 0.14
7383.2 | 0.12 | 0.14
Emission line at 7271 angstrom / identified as H-alpha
